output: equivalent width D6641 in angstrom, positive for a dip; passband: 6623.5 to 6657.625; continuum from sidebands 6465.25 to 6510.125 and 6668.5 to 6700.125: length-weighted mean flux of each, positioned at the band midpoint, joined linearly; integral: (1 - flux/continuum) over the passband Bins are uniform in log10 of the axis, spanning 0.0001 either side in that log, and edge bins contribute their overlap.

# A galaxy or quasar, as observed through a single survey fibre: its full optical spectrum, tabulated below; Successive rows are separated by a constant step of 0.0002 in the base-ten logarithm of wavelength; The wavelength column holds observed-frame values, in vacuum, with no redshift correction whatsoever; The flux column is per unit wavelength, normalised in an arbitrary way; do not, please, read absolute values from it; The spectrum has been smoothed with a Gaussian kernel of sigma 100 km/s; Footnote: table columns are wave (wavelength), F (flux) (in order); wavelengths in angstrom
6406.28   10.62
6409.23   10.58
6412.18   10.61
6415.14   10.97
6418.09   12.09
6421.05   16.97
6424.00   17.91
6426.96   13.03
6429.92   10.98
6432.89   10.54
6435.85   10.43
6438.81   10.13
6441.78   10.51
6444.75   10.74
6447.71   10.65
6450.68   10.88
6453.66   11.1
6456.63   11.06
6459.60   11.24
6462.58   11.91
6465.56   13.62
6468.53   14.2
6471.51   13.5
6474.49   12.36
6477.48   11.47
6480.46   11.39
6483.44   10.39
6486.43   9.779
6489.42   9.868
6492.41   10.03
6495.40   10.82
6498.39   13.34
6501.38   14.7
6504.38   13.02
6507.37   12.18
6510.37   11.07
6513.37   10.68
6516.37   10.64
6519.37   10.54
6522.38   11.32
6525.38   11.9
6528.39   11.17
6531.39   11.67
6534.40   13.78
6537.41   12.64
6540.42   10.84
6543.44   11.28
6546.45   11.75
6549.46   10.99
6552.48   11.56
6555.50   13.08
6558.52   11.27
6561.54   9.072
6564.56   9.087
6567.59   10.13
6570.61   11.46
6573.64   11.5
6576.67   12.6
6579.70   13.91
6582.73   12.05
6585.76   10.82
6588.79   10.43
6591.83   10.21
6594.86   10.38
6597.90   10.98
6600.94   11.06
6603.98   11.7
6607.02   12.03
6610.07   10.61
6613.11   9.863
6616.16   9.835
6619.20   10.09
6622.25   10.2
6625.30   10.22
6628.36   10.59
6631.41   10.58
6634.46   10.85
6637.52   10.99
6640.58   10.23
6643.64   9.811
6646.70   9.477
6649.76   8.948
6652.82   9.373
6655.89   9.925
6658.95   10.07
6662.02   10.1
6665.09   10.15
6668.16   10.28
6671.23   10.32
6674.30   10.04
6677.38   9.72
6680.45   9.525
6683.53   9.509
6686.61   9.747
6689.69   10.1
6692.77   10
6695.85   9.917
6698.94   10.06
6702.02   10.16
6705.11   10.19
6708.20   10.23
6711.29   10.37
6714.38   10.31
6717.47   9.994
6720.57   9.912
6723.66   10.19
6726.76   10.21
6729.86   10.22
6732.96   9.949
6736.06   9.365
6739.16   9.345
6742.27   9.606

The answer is 0.9 angstrom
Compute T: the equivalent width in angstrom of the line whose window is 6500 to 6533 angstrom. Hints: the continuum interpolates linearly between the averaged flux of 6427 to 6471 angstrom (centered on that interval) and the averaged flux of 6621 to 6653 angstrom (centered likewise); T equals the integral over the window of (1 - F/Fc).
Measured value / -2.3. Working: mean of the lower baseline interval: 11.4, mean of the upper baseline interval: 10.1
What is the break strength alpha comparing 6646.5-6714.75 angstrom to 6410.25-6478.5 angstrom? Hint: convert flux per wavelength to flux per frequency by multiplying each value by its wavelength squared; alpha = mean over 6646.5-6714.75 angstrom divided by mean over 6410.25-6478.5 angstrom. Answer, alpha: 0.9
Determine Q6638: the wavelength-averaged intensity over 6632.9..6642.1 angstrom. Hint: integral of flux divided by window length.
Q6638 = 10.7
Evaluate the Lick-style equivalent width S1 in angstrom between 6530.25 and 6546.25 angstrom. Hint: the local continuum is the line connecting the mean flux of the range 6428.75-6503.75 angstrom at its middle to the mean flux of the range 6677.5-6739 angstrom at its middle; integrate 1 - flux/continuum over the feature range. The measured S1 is -1.48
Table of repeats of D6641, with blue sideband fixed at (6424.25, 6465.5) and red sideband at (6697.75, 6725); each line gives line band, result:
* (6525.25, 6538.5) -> -1.6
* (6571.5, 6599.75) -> -1.9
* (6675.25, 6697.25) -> 1.0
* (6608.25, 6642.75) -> 0.5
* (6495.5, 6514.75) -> -2.3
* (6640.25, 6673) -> 1.7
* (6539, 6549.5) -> -0.4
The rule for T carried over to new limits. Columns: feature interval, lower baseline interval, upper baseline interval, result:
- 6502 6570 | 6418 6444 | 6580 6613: 1.2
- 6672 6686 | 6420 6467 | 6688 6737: 0.8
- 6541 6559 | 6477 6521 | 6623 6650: -1.2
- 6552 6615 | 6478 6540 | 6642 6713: -1.7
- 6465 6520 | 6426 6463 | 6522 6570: -3.0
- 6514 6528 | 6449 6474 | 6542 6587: 0.8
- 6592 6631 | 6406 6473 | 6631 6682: -0.7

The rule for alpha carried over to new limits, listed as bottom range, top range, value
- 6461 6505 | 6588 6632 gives 0.92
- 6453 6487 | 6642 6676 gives 0.88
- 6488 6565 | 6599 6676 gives 0.93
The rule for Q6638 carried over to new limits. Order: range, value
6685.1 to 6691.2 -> 9.92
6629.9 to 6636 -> 10.7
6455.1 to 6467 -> 11.9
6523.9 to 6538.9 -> 12.2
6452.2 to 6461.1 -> 11.1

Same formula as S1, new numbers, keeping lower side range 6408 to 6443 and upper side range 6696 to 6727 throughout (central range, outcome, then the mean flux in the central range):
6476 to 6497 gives 2.0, 10.6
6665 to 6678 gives 0.4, 10.1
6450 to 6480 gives -0.8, 12.1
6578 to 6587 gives -1.1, 12.3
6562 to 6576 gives 0.7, 10.6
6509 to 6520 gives 0.7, 10.7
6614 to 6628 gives 0.8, 10.1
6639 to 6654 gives 1.4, 9.58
